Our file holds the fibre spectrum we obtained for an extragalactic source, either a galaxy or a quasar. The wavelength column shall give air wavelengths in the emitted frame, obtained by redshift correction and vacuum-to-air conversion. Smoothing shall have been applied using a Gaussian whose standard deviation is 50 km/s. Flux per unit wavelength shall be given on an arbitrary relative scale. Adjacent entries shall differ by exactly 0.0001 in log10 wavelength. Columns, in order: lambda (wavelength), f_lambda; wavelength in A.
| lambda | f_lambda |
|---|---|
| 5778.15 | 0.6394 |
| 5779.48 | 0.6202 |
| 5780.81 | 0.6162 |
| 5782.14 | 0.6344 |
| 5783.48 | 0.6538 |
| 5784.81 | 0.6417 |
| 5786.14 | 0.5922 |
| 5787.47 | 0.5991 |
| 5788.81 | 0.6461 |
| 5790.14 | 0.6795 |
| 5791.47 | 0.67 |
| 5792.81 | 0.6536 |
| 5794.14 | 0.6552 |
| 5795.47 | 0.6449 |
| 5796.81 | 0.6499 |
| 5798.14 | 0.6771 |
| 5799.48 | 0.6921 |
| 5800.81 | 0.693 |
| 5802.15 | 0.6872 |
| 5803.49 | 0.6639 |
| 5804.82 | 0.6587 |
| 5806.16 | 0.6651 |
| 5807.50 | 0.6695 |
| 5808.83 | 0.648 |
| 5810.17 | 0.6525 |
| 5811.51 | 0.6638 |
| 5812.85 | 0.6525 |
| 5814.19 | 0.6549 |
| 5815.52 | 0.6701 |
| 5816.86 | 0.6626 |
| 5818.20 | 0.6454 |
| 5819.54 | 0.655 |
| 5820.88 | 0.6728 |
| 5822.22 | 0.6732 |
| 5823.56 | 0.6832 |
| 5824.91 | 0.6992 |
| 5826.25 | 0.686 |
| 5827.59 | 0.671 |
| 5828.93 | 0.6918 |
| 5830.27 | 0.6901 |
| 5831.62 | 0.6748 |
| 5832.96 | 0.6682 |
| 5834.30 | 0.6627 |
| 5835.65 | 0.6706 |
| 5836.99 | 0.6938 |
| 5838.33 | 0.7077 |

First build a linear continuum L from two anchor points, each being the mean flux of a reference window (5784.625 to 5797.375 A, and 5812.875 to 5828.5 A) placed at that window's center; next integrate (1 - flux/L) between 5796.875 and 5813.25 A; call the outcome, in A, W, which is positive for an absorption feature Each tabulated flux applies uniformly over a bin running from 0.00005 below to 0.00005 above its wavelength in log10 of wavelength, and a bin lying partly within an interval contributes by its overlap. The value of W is -0.3 A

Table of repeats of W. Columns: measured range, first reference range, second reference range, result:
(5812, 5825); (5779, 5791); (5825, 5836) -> 0.0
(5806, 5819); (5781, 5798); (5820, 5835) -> 0.1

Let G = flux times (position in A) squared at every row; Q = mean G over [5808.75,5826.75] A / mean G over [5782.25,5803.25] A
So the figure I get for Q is 1.0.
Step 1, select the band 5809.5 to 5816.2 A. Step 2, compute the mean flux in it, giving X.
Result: 0.659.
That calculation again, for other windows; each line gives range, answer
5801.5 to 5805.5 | 0.67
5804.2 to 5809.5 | 0.66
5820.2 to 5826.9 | 0.682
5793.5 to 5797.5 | 0.651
